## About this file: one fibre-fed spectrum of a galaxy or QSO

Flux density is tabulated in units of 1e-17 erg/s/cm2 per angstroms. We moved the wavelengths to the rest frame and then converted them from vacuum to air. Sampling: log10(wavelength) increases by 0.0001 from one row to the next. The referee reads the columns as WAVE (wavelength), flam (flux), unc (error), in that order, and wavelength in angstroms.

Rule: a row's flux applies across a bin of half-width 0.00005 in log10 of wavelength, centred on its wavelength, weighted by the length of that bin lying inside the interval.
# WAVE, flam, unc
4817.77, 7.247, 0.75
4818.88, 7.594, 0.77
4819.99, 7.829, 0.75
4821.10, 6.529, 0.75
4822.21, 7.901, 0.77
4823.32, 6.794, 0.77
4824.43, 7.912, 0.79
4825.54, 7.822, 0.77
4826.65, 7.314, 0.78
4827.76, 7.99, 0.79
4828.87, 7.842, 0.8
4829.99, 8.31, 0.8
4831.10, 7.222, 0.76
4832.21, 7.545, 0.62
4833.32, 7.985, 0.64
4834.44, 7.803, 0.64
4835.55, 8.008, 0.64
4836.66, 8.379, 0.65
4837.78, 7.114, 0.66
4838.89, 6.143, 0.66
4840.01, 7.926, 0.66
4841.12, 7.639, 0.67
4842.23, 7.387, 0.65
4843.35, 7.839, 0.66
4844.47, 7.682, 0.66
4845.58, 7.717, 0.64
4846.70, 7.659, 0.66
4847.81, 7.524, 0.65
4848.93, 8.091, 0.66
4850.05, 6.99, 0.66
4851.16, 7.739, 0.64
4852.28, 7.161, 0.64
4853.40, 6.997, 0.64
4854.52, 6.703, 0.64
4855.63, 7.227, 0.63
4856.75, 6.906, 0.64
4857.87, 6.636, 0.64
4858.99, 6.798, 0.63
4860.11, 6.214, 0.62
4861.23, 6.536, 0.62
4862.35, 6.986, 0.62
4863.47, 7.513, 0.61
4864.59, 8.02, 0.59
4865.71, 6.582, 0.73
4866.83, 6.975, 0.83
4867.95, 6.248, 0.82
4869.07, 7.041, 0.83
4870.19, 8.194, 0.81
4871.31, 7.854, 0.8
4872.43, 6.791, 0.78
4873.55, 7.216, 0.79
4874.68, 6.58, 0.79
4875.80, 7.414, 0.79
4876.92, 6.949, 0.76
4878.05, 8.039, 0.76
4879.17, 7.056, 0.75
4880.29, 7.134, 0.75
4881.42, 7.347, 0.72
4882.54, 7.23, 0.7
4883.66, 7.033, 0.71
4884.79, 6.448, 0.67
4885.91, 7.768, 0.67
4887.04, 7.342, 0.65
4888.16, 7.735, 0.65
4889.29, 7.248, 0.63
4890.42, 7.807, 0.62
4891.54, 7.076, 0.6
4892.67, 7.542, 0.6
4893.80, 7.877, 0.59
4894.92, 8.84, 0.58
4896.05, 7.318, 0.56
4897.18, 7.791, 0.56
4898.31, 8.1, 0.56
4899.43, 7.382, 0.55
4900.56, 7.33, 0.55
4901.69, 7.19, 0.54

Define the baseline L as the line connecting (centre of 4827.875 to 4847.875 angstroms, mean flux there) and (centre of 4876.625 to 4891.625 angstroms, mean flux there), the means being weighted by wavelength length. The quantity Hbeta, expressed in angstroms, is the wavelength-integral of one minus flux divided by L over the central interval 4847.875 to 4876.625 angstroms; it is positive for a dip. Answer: 1.45 angstroms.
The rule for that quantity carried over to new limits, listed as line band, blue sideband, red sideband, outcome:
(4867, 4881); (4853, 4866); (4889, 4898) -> 0.1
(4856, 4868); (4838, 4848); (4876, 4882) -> 0.8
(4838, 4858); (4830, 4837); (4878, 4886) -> 0.8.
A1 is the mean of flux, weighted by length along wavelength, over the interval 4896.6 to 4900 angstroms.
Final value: 7.76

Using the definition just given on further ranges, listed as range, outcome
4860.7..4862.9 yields 6.76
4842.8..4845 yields 7.74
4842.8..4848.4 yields 7.69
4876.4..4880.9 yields 7.29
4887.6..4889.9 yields 7.48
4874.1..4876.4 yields 6.99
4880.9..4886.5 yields 7.17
